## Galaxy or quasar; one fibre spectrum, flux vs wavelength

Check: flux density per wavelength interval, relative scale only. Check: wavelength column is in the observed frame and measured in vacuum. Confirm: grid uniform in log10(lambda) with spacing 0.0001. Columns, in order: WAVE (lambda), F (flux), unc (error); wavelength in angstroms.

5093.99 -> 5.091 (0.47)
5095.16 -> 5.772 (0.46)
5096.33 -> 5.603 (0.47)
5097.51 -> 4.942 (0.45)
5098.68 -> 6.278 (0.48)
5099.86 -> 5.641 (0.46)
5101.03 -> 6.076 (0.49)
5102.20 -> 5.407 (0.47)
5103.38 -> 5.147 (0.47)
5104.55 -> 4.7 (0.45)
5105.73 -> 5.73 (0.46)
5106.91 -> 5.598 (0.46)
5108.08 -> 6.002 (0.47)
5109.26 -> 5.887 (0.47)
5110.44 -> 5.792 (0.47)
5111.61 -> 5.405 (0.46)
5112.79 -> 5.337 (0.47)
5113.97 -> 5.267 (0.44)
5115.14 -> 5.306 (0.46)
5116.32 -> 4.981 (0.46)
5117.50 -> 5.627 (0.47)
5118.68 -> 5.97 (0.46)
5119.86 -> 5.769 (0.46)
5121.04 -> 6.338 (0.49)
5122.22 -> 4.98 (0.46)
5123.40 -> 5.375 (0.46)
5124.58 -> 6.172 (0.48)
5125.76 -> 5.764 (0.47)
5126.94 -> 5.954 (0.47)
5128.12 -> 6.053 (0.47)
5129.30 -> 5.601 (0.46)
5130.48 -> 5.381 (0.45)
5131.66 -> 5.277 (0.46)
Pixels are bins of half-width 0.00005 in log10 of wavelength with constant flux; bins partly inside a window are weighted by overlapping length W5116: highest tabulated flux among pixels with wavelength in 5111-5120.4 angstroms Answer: 5.97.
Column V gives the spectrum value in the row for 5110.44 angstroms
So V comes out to 5.792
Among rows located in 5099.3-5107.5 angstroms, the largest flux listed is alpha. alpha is 6.076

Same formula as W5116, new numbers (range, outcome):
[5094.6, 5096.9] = 5.772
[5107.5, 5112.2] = 6.002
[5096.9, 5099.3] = 6.278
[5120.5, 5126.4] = 6.338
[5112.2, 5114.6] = 5.337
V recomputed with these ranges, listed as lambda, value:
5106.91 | 5.598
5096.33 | 5.603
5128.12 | 6.053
